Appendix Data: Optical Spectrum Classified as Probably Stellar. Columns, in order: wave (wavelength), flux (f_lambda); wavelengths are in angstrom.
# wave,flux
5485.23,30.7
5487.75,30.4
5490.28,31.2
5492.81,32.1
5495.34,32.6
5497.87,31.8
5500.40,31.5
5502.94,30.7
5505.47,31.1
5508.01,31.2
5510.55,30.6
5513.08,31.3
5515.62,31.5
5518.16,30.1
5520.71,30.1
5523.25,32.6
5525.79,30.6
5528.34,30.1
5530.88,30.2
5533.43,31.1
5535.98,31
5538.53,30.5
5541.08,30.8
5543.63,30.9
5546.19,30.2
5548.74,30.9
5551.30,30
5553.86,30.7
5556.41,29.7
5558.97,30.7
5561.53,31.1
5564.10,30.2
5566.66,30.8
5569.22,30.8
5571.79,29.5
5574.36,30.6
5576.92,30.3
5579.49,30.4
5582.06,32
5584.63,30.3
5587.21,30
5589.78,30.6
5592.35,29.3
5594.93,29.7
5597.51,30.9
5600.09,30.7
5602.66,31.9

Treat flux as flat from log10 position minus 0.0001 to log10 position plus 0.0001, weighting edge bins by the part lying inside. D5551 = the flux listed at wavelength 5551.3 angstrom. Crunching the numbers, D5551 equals 30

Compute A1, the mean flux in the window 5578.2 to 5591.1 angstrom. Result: 30.7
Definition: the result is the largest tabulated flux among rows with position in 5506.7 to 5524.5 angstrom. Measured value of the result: 32.6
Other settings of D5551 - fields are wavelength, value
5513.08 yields 31.3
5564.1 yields 30.2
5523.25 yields 32.6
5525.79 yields 30.6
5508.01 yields 31.2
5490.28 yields 31.2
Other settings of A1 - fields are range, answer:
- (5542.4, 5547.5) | 30.5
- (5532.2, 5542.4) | 30.9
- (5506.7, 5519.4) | 30.9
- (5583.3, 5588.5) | 30.2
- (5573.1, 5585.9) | 30.7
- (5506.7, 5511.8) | 30.9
